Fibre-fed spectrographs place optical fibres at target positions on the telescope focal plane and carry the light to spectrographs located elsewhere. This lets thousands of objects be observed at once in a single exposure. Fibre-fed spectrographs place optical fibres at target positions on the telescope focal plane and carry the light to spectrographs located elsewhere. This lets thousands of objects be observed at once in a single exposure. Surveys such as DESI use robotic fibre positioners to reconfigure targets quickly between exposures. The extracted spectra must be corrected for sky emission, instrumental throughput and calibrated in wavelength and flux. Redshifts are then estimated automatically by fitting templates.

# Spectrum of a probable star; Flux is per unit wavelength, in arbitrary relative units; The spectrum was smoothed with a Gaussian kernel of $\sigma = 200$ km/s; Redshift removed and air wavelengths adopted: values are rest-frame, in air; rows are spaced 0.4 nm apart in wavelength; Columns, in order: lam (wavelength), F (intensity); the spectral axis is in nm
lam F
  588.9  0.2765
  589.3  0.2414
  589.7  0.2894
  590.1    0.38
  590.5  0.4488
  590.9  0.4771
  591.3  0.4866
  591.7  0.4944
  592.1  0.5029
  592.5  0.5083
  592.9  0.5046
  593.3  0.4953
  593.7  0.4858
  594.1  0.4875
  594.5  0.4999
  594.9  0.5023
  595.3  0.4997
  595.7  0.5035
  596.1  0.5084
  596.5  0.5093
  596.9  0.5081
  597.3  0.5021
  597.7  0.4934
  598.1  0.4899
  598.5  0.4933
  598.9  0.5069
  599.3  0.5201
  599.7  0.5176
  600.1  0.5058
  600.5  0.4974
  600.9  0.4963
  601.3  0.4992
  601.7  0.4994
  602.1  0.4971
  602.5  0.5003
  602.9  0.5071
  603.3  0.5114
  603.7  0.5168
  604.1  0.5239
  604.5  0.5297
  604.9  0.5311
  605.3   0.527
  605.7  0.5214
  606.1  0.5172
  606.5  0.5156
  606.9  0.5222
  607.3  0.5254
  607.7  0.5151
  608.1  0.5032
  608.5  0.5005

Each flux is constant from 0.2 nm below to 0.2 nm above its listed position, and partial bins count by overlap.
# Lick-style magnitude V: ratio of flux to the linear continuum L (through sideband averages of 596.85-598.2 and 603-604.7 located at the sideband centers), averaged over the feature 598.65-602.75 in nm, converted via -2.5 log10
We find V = 0.010 mag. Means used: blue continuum 0.498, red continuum 0.52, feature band 0.504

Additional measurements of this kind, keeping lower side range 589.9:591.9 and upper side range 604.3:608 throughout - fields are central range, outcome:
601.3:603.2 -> 0.01 mag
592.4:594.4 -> -0.06 mag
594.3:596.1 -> -0.06 mag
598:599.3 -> -0.02 mag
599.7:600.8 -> -0.02 mag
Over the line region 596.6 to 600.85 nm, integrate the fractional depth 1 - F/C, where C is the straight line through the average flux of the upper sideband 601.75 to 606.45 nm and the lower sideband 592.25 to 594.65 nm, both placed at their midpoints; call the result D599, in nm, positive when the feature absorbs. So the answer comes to 0.026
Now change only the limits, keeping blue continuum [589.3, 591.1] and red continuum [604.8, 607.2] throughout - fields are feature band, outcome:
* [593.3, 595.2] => -0.35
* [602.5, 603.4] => -0.02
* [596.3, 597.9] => -0.22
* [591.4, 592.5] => -0.28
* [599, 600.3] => -0.14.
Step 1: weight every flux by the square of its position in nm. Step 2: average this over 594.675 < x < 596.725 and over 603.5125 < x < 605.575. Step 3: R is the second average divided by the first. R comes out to 1.07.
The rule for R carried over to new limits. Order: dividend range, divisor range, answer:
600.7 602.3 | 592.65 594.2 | 1.04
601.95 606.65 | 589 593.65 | 1.23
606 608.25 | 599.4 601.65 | 1.05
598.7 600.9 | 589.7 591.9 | 1.18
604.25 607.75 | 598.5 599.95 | 1.05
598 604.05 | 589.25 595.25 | 1.13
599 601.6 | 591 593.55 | 1.04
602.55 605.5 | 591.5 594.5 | 1.09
